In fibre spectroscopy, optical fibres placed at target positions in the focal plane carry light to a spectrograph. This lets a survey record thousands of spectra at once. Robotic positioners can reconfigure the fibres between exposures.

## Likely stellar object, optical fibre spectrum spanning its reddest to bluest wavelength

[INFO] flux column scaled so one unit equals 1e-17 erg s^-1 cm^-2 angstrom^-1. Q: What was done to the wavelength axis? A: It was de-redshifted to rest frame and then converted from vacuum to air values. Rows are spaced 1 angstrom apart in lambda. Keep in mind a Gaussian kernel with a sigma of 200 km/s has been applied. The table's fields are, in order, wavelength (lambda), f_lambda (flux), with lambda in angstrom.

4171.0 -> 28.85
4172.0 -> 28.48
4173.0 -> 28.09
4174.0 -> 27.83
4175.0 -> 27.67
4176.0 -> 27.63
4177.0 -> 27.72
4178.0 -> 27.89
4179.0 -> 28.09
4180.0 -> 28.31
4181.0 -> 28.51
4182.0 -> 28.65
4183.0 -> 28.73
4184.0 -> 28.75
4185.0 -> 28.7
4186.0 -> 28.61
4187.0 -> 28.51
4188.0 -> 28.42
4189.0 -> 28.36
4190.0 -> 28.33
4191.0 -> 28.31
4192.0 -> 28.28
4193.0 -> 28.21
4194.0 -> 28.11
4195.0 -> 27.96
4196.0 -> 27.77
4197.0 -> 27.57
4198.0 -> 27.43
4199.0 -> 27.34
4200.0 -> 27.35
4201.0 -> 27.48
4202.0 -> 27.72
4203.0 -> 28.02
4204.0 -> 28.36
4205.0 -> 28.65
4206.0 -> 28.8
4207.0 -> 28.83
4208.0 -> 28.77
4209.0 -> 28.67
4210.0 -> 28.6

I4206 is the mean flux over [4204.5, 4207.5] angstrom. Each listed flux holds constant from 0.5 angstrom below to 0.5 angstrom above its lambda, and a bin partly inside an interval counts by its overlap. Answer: 28.8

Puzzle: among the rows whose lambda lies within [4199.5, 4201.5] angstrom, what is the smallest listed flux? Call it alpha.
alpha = 27.35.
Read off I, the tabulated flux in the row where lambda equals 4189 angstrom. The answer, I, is 28.36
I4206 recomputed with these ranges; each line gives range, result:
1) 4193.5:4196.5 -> 27.9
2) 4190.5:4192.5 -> 28.3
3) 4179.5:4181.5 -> 28.4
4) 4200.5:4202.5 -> 27.6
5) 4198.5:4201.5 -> 27.4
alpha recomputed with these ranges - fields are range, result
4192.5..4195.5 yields 27.96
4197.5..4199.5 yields 27.34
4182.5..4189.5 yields 28.36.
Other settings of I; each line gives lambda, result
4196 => 27.77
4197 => 27.57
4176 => 27.63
